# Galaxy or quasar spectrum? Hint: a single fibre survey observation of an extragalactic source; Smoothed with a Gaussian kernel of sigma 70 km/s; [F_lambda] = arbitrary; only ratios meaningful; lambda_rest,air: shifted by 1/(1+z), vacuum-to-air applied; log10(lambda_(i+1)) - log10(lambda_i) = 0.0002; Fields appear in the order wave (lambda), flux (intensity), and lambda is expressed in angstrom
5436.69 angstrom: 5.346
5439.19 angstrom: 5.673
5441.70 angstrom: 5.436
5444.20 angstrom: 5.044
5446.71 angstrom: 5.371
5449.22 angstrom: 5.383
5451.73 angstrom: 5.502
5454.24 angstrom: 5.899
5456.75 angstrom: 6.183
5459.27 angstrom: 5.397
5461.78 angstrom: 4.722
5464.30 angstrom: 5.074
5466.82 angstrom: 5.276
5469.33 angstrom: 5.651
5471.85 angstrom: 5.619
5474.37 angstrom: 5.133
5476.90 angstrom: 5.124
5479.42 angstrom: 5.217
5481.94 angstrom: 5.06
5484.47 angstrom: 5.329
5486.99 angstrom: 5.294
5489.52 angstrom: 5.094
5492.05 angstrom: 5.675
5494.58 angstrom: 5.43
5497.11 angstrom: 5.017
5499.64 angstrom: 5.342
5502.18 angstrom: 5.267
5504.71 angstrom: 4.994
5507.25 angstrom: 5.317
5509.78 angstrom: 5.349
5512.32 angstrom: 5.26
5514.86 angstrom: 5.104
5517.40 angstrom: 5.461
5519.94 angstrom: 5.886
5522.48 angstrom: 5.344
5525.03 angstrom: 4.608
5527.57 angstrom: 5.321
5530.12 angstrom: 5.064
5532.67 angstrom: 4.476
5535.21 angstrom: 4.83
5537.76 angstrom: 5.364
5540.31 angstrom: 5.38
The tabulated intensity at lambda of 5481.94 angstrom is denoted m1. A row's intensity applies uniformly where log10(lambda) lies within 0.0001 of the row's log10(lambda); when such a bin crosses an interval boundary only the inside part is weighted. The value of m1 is 5.06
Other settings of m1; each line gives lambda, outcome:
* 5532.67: 4.476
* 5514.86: 5.104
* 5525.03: 4.608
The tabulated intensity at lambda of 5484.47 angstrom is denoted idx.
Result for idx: 5.329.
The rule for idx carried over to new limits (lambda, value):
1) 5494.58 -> 5.43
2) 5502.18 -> 5.267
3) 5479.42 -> 5.217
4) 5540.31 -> 5.38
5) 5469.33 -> 5.651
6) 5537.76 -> 5.364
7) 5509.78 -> 5.349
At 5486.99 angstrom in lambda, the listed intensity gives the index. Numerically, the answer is 5.294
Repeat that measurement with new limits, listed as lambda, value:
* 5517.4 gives 5.461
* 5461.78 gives 4.722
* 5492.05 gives 5.675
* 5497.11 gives 5.017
